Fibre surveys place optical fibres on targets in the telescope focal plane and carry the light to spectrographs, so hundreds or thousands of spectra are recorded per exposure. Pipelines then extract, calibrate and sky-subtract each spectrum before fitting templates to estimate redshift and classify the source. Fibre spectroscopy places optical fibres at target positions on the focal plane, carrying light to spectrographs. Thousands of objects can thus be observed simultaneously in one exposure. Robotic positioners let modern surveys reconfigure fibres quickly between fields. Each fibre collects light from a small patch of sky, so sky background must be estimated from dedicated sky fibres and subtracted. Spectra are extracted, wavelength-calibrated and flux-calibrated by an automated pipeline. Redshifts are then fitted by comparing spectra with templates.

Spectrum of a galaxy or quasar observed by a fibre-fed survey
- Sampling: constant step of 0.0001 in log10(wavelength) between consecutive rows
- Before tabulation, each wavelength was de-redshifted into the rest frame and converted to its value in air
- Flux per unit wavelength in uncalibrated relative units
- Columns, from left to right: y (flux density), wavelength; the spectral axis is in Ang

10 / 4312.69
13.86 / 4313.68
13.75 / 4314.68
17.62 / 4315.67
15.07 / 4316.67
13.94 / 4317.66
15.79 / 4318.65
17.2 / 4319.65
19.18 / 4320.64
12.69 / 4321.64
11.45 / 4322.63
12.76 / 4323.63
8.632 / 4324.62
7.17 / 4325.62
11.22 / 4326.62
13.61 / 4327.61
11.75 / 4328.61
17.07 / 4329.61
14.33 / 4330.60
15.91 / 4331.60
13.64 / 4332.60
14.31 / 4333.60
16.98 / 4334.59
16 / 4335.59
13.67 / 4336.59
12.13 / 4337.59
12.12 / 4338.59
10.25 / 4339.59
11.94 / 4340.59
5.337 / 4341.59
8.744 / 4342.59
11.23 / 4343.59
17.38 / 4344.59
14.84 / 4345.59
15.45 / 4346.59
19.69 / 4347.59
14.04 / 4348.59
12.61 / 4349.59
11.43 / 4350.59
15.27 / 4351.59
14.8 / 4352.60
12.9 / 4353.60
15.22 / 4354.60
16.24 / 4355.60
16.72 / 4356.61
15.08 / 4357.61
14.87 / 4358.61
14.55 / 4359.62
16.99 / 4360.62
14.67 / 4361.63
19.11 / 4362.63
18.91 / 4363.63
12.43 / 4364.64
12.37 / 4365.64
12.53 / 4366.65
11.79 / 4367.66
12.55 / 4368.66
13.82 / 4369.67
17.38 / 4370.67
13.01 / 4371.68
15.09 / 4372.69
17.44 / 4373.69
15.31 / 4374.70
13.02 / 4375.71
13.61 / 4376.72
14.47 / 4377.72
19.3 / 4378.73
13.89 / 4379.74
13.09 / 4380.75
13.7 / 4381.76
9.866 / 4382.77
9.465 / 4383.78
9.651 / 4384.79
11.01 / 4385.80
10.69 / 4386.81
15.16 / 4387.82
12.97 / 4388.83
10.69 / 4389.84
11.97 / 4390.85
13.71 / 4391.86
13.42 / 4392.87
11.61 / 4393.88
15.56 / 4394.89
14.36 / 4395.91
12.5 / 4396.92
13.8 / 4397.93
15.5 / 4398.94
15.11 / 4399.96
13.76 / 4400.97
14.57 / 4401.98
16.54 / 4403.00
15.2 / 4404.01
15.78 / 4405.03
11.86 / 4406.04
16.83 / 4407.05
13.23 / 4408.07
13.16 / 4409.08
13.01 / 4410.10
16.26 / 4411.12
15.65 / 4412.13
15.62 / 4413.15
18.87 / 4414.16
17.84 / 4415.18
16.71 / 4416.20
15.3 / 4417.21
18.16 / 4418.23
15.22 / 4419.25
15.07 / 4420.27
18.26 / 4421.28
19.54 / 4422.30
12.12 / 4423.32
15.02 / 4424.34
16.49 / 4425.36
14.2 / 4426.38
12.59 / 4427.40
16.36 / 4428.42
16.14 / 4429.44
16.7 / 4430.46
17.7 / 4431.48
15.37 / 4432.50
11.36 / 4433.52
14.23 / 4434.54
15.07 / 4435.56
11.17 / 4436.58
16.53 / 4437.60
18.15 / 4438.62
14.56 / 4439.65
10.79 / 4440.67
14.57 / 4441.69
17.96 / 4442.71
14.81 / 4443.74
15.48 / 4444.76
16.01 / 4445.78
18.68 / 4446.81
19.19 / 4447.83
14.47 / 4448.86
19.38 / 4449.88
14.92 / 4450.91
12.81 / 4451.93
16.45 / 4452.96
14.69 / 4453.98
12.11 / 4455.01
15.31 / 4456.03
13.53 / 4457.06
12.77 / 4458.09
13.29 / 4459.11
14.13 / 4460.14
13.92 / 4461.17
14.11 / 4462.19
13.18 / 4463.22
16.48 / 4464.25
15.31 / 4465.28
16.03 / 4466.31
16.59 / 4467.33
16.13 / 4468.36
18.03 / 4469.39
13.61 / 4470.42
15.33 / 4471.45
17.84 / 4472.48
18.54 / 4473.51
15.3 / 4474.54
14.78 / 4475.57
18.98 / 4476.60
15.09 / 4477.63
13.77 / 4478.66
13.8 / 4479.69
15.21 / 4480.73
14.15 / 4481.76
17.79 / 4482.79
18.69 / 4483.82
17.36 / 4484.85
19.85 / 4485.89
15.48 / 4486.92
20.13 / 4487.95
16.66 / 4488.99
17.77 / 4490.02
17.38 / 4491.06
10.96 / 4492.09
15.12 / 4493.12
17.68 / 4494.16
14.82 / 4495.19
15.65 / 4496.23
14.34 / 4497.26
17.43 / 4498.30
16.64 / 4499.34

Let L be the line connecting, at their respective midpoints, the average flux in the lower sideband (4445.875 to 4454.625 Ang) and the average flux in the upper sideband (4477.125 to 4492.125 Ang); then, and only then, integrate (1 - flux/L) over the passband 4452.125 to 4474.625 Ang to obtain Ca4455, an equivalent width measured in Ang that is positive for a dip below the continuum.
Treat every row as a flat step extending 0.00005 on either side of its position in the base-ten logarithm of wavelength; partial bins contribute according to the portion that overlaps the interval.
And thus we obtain 1.7 Ang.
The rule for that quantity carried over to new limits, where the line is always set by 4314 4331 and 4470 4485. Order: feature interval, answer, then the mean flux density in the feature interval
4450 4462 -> 1.2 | 14.2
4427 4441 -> 0.5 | 14.8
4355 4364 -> -1.3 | 16.3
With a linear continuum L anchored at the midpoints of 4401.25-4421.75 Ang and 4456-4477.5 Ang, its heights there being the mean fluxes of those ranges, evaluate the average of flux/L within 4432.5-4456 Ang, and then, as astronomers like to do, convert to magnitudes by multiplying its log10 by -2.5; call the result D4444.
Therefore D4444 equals 0.02 mag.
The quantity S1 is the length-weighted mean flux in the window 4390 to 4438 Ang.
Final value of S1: 15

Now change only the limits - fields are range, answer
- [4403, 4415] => 15.2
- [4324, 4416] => 13.9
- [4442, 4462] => 15.2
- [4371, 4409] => 13.7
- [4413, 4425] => 16.5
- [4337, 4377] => 14.1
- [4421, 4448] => 15.5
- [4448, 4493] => 15.7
